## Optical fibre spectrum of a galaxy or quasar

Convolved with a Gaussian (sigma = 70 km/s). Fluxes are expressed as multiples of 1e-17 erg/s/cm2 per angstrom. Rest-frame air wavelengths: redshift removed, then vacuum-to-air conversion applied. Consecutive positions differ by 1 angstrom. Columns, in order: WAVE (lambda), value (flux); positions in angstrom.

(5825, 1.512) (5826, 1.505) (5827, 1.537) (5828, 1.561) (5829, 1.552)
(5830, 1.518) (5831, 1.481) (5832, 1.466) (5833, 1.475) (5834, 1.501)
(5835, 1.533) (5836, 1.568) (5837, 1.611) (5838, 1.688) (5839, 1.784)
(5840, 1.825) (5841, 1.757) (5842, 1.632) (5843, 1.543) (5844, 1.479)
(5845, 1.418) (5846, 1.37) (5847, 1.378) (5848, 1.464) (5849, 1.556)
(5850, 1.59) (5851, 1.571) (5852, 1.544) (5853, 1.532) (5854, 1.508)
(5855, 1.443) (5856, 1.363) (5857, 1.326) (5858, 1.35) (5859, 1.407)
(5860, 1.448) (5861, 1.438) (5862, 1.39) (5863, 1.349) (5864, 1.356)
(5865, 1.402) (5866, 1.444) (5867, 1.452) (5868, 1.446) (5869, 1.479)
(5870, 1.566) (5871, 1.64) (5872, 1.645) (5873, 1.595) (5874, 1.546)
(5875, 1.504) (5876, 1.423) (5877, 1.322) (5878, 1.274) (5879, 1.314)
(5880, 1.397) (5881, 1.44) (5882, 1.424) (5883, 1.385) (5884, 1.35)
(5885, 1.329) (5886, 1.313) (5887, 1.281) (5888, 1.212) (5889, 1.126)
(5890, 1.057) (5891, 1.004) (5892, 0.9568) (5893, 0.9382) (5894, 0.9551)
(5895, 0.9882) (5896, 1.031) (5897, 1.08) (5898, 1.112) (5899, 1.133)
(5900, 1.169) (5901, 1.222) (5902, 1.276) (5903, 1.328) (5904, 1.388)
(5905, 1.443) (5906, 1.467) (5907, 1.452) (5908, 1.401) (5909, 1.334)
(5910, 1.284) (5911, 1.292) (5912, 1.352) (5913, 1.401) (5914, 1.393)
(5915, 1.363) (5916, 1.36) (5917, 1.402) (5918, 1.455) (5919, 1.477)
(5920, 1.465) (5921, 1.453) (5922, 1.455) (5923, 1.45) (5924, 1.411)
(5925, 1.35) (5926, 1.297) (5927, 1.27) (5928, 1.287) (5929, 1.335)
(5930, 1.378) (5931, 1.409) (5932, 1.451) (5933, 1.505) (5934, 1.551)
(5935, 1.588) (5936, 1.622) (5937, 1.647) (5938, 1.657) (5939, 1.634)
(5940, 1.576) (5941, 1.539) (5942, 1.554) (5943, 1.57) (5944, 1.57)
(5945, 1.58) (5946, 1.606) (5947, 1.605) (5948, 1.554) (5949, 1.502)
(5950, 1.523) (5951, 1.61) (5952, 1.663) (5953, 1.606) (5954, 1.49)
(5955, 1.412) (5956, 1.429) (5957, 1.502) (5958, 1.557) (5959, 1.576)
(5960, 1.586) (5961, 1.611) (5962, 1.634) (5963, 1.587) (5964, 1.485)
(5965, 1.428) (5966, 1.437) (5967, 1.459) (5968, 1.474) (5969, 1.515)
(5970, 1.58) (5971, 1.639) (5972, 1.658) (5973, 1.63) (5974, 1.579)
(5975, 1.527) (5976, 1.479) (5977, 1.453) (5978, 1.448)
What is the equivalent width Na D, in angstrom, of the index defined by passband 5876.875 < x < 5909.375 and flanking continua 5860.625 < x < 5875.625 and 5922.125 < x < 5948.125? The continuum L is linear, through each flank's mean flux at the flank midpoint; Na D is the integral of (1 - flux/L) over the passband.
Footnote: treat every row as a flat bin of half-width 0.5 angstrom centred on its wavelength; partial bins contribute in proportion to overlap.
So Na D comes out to 5.5 angstrom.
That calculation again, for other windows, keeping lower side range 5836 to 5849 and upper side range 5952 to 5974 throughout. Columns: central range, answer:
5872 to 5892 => 3.0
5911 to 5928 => 1.8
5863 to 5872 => 0.5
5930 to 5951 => -0.1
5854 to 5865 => 1.3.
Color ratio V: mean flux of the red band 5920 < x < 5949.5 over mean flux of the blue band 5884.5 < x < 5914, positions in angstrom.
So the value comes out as 1.23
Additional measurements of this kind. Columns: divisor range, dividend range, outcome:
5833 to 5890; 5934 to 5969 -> 1.06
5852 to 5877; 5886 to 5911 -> 0.82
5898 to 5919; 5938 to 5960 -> 1.16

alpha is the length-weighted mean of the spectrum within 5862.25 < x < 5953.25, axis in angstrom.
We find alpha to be 1.39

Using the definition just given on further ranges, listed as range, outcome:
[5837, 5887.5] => 1.47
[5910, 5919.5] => 1.38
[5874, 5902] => 1.22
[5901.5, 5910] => 1.38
